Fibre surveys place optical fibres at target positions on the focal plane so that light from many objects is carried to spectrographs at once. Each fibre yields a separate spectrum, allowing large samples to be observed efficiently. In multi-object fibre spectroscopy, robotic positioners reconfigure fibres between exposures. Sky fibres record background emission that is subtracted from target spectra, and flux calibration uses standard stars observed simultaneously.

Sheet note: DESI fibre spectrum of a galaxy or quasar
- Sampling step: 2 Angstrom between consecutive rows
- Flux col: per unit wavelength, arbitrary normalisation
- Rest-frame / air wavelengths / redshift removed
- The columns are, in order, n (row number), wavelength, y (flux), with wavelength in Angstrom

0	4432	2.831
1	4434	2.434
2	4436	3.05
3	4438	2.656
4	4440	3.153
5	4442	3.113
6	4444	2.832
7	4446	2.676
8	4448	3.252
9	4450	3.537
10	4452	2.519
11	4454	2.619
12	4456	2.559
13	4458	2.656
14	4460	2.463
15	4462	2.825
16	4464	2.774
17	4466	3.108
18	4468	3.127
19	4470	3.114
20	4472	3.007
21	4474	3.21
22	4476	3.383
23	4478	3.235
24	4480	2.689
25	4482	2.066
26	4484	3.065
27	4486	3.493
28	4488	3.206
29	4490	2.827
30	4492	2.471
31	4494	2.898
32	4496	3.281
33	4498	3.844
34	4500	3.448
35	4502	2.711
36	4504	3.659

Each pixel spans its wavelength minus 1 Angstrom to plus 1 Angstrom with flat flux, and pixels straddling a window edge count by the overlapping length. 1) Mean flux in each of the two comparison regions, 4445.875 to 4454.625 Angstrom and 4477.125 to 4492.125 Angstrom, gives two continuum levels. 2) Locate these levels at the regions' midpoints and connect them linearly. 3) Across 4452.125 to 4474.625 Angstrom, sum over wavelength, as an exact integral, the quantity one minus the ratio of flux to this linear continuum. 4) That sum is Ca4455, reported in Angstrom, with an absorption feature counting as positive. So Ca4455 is 0.7 Angstrom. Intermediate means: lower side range 2.96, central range 2.84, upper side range 2.9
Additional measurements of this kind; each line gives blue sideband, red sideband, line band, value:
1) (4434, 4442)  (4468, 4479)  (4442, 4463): 1.5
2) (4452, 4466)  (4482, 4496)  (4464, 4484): -1.3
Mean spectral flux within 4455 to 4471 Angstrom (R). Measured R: 2.83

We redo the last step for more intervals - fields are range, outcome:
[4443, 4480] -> 2.93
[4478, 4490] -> 2.92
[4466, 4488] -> 3.05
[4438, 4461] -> 2.84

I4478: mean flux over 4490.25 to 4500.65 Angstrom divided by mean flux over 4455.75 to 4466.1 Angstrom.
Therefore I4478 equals 1.16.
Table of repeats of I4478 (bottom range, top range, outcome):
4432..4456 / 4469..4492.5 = 1.04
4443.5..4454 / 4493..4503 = 1.10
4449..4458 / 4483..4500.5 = 1.13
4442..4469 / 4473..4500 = 1.08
